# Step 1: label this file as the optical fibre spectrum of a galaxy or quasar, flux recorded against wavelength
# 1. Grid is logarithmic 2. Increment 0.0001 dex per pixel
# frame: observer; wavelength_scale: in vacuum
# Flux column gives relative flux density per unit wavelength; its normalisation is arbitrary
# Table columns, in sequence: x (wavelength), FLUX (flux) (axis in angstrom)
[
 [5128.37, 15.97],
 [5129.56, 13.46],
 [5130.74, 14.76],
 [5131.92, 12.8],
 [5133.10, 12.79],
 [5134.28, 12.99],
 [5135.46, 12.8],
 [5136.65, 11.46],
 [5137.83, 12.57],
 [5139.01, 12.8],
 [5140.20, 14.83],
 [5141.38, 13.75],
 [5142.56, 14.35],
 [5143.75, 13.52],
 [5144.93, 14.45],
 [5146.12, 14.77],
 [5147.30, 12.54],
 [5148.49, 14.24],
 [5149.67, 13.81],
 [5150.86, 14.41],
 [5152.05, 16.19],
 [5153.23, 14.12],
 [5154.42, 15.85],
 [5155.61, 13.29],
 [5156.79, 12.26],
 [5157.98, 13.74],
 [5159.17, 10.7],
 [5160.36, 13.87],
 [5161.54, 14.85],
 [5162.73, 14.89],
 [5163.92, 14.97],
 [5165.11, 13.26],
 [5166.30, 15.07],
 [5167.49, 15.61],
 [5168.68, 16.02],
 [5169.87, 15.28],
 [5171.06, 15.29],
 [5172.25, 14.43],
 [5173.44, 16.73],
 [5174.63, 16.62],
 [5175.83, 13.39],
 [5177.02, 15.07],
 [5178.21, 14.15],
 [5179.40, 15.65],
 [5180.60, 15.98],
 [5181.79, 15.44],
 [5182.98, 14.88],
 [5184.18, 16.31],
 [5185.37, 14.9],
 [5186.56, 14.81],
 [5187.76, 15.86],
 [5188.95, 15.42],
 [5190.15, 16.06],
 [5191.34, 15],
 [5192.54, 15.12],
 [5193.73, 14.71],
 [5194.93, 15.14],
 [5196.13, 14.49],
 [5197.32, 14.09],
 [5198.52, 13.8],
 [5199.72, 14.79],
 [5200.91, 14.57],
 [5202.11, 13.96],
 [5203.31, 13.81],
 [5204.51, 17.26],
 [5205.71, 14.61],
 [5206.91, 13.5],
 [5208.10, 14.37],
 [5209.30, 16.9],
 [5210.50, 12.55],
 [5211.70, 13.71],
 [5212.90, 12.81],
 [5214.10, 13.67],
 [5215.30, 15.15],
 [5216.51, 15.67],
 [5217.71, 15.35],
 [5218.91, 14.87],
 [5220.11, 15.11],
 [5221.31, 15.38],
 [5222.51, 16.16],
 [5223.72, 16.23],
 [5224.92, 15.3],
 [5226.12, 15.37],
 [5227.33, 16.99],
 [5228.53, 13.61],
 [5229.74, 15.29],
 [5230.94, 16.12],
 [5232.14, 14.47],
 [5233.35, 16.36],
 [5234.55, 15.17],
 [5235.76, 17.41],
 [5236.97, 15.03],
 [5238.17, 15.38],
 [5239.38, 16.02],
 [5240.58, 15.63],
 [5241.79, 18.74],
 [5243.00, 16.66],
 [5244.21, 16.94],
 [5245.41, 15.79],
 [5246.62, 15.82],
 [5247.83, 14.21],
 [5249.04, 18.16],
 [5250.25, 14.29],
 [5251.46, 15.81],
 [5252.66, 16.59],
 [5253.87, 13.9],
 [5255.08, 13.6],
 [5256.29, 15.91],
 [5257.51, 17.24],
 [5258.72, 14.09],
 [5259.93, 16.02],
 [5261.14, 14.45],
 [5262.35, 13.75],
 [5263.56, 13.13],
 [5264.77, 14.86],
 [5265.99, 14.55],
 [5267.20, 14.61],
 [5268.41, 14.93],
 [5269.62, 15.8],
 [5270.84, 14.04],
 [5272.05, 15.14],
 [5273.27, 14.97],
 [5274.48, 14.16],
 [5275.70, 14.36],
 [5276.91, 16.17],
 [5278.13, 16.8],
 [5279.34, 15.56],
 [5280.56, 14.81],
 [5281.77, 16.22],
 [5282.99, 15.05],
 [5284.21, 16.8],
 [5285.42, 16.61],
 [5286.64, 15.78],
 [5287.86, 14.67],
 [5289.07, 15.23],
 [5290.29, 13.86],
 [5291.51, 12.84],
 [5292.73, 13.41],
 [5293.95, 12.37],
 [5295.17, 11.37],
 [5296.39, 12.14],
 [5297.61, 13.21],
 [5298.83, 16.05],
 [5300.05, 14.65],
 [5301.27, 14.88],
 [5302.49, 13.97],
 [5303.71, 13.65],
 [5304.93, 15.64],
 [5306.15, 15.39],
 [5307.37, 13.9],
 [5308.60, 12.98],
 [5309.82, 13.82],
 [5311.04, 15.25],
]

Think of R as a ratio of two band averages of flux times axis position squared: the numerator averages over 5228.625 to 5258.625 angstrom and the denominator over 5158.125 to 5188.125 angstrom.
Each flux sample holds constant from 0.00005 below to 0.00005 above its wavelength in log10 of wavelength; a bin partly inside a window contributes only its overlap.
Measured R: 1.09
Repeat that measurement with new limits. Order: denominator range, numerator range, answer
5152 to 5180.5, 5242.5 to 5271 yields 1.08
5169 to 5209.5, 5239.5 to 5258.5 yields 1.08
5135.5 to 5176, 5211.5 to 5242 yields 1.11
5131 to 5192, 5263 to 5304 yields 1.06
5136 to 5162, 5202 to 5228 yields 1.12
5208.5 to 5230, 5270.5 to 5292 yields 1.04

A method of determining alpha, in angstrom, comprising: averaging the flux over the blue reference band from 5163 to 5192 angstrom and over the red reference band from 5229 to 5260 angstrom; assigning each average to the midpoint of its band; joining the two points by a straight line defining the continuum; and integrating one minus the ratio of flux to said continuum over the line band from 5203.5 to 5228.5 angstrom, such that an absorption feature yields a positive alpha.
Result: 0.9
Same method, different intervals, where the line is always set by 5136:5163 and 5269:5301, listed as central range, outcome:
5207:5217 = -0.07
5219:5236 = -1.51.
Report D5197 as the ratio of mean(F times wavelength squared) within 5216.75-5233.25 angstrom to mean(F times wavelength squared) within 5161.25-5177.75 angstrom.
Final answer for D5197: 1.0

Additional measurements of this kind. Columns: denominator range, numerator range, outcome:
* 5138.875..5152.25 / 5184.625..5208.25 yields 1.07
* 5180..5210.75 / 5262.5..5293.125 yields 1.03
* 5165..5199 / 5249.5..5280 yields 1.02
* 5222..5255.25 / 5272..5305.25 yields 0.95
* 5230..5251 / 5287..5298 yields 0.85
